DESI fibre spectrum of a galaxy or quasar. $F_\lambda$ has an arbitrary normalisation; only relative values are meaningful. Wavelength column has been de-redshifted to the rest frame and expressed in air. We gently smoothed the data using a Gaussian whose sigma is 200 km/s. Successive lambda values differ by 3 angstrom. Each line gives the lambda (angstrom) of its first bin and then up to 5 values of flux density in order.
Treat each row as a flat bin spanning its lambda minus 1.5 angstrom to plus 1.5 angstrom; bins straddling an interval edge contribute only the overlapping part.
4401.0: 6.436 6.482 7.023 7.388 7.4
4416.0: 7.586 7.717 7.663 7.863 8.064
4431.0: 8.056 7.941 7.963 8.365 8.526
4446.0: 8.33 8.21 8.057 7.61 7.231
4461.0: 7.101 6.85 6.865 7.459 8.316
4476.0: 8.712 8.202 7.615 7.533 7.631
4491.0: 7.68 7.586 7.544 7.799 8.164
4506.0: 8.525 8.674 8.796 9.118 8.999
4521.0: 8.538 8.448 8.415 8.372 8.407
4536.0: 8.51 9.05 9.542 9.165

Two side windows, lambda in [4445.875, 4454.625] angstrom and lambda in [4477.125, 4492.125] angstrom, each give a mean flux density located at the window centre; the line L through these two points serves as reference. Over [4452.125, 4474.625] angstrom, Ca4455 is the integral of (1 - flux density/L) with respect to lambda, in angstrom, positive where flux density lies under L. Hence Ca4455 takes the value 1.6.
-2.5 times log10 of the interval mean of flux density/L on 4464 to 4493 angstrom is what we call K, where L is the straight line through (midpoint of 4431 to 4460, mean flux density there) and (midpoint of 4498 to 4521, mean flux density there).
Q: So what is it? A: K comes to 0.08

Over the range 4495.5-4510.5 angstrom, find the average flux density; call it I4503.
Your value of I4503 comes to 8.14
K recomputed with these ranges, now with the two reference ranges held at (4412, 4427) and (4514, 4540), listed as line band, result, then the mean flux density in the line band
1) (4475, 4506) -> 0.06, 7.87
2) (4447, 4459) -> 0.02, 7.82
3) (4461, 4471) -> 0.15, 7.04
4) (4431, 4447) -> -0.05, 8.21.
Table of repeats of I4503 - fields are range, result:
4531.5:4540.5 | 8.66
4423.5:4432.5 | 7.99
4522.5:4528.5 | 8.43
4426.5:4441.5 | 8.08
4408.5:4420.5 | 7.52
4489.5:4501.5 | 7.65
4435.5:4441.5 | 8.16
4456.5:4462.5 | 7.17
